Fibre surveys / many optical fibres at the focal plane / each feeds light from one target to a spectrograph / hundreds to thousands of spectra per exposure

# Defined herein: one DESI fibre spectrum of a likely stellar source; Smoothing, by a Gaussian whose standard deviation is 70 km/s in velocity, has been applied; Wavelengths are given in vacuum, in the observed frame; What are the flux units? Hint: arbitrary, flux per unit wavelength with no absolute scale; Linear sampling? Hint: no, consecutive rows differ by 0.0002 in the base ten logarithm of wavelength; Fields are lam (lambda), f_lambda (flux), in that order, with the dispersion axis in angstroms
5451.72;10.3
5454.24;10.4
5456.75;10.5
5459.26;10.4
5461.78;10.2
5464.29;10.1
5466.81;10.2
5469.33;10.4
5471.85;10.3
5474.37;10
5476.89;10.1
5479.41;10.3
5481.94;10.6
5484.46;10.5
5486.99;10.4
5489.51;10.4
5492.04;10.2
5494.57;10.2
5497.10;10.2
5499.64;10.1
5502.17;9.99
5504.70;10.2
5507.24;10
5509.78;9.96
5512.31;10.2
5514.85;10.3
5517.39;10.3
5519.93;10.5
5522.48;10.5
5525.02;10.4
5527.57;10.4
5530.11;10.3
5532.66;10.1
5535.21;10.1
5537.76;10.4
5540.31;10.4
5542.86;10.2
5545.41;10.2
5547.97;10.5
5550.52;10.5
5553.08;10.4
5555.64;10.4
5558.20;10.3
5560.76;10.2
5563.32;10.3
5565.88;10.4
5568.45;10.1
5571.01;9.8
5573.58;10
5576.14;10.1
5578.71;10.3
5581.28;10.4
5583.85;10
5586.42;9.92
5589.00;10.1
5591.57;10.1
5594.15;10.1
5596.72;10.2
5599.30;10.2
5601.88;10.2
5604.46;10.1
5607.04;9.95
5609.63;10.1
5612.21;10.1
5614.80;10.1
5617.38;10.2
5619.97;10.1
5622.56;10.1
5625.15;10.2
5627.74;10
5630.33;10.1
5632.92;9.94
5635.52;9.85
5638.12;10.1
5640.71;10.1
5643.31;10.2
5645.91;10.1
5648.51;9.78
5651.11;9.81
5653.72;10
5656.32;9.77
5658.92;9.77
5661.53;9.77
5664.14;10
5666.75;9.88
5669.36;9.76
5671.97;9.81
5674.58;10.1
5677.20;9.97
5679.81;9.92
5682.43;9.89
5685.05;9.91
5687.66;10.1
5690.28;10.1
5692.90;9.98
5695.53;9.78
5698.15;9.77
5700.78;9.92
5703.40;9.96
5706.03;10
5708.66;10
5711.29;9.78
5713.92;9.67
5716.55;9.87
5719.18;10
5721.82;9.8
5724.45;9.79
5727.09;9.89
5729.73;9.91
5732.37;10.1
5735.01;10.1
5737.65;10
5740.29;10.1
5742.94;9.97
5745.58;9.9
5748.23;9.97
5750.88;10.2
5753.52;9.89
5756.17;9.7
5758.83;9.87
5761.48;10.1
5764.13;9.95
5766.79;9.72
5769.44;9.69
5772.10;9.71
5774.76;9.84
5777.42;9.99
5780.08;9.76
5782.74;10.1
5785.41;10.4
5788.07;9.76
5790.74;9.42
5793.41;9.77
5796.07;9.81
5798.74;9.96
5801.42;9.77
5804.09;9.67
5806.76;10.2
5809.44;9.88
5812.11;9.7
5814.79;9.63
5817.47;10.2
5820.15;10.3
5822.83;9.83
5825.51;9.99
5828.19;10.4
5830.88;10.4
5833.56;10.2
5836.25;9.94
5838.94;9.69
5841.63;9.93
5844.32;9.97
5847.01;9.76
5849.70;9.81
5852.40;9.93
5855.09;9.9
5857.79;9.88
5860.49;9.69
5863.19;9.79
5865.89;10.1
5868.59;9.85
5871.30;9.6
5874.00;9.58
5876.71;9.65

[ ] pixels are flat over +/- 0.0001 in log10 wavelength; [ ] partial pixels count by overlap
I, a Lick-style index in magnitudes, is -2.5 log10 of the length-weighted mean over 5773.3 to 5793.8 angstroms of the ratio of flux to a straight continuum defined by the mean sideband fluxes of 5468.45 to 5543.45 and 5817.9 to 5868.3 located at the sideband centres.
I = 0.02 mag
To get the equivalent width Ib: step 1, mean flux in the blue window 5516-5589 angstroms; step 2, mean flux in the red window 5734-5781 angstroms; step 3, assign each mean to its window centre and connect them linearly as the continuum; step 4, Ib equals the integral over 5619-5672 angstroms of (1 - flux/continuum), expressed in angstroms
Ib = 0.7 angstroms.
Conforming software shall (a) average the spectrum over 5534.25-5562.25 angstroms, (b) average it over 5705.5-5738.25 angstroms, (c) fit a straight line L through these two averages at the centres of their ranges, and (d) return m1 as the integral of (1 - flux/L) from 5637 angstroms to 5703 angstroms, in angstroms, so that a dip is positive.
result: 0.7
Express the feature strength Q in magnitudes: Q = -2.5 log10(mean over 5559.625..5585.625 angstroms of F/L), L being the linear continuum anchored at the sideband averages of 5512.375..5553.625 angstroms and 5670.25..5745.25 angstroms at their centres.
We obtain 0.009 mag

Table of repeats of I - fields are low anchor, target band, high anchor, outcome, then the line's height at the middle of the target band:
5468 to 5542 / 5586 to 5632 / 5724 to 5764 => 0.00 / 10.1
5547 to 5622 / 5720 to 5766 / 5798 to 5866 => 0.01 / 10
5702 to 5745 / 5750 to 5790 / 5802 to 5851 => 0.01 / 9.95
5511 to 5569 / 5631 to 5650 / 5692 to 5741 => 0.01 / 10.1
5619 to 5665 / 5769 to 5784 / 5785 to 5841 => 0.01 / 9.95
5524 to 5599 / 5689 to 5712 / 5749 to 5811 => 0.01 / 10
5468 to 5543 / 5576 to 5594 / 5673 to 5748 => 0.00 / 10.1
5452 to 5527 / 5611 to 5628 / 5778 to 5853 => 0.00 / 10.1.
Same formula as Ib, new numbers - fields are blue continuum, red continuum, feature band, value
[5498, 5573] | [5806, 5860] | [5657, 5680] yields 0.6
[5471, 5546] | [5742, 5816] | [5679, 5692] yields 0.0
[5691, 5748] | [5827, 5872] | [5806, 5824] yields 0.0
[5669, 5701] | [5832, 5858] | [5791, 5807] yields 0.2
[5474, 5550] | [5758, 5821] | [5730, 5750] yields -0.1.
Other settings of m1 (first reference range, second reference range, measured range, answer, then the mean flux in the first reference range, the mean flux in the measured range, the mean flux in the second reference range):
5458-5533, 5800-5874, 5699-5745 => 0.47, 10.3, 9.93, 9.92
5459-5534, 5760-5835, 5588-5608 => 0.05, 10.3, 10.1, 9.93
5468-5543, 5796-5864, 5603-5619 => 0.10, 10.3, 10.1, 9.93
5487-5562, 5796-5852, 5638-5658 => 0.34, 10.3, 9.98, 9.96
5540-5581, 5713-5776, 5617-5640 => 0.15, 10.3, 10.1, 9.91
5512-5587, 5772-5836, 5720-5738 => 0.19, 10.3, 9.94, 9.95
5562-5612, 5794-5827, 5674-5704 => 0.25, 10.1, 9.95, 9.91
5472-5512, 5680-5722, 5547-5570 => -0.50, 10.2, 10.3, 9.91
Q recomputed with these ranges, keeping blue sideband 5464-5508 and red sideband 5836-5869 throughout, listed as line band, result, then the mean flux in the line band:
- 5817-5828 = -0.02 mag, 10.1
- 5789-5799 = 0.02 mag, 9.72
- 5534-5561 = -0.02 mag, 10.3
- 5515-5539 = -0.01 mag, 10.3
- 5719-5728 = 0.02 mag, 9.85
